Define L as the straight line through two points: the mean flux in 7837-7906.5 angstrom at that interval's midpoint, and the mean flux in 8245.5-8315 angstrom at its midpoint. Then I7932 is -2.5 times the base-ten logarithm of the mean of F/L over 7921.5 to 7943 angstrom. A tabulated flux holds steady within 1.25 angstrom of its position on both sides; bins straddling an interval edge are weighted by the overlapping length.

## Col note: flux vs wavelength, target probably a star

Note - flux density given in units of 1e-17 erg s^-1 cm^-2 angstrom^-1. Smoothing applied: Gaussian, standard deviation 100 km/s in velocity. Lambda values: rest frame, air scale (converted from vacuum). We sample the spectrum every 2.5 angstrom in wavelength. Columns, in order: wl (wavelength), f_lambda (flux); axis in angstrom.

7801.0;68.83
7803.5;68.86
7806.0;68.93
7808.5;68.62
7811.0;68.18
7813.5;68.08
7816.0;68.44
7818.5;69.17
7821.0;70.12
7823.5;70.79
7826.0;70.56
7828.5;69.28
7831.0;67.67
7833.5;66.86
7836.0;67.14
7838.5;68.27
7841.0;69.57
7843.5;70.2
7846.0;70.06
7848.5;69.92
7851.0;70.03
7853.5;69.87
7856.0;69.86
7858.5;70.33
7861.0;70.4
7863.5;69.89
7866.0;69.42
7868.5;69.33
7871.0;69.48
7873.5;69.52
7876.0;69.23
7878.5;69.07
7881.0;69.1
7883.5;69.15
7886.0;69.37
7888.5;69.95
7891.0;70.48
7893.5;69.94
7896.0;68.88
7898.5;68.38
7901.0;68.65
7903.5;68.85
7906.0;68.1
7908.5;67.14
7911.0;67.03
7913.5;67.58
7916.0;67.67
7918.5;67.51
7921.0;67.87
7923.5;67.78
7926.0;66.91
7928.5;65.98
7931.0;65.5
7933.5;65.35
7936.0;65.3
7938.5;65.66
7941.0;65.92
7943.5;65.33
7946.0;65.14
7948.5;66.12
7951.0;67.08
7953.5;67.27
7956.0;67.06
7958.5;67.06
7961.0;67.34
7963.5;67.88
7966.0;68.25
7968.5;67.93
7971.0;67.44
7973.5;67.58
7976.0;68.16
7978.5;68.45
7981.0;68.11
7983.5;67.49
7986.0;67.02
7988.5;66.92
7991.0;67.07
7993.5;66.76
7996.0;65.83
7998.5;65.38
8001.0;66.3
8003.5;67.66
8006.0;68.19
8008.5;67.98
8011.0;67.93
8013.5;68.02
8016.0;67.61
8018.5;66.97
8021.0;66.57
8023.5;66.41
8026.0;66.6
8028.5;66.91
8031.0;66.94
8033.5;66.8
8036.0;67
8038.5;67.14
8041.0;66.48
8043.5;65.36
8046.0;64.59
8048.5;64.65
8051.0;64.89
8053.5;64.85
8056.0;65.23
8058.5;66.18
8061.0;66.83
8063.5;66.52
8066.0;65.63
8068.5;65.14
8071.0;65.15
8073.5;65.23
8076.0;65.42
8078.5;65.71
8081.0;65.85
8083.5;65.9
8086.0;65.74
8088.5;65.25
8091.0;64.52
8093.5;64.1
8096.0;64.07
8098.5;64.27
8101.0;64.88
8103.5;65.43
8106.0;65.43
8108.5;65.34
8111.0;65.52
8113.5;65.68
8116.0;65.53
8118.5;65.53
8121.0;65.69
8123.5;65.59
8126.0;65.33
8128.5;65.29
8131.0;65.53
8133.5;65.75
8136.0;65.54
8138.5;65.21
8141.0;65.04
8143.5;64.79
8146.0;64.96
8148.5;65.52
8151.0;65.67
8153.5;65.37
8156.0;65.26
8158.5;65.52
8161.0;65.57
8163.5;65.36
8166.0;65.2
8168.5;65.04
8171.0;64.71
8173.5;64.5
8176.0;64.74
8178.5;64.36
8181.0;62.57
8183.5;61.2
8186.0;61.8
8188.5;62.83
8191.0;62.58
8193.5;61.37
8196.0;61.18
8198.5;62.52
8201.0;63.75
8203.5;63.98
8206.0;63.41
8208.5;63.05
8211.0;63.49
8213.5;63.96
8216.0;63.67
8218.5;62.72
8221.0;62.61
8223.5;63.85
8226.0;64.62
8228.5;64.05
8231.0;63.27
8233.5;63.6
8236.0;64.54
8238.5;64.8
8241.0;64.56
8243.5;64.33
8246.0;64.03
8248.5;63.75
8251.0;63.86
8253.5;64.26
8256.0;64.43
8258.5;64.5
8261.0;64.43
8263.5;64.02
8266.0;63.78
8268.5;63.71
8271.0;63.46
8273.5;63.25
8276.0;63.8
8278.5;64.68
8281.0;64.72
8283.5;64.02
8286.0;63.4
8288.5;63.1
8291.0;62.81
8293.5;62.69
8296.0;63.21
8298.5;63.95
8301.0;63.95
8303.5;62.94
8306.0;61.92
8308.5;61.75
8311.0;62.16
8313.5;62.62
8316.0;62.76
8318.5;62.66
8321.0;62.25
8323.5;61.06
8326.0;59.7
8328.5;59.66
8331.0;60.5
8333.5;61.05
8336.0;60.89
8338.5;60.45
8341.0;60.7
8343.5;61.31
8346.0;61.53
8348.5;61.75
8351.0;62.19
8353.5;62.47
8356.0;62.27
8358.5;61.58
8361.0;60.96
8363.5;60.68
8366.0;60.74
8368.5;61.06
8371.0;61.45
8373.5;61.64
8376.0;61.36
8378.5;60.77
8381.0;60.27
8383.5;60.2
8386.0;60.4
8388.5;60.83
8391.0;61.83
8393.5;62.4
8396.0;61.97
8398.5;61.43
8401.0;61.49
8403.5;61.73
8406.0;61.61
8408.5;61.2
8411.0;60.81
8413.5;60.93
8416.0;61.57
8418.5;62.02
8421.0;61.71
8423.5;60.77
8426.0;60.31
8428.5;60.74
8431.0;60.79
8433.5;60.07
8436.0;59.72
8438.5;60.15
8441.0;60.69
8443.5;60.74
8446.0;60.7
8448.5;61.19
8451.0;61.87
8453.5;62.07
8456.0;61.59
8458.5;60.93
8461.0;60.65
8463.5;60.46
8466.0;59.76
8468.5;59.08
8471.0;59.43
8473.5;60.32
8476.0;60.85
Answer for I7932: 0.04 mag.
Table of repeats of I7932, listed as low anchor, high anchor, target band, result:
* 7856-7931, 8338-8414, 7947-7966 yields 0.01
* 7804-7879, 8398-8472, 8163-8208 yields 0.02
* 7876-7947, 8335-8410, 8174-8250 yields 0.00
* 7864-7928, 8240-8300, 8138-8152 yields 0.00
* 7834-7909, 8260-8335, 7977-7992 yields 0.00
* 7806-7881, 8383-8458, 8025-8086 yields 0.01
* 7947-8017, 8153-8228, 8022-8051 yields 0.00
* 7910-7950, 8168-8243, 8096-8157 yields -0.02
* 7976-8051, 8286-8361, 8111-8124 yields -0.01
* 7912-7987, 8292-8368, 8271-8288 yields -0.03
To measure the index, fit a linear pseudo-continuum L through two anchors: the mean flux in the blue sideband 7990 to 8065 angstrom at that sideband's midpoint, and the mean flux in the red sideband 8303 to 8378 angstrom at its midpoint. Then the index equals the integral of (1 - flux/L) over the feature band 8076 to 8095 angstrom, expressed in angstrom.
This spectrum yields 0.08 angstrom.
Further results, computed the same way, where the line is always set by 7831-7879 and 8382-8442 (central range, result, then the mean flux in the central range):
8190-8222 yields 0.6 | 63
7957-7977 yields 0.0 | 67.7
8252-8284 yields -0.4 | 64.1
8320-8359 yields 0.6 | 61.2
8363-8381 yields 0.2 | 61.1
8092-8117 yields 0.2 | 65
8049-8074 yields 0.3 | 65.5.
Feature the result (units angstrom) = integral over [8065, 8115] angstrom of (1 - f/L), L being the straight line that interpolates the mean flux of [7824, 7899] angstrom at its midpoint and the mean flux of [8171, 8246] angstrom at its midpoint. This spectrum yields 0.2 angstrom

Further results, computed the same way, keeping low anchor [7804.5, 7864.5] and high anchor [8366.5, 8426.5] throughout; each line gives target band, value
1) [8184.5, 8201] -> 0.5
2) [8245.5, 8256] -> -0.1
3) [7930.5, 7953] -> 0.6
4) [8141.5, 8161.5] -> -0.2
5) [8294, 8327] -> 0.0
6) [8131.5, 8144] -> -0.1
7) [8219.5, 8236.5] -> 0.0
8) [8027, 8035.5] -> -0.1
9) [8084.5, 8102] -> 0.2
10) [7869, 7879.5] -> -0.1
